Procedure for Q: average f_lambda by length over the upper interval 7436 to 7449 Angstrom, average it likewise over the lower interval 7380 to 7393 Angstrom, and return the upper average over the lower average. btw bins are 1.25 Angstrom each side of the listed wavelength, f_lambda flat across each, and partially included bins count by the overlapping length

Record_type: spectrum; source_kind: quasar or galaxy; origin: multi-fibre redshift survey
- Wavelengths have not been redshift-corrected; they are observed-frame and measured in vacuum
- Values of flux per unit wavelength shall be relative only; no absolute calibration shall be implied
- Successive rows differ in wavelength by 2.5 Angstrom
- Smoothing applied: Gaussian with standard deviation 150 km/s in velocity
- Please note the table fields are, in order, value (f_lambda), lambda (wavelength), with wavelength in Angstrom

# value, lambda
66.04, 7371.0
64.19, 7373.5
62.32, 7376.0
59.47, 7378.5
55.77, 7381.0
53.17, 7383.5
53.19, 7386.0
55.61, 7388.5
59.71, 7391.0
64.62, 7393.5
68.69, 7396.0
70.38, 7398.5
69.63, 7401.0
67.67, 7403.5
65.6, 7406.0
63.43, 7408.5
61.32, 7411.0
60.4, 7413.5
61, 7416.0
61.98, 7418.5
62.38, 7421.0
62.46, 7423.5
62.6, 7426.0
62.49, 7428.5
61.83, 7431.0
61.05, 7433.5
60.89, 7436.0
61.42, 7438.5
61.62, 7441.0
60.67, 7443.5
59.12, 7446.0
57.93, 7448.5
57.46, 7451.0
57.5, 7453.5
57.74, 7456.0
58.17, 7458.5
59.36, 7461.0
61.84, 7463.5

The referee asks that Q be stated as 1.1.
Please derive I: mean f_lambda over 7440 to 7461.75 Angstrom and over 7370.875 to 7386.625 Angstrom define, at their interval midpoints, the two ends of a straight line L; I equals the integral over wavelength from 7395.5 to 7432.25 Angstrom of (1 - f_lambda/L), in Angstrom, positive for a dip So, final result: -3.2 Angstrom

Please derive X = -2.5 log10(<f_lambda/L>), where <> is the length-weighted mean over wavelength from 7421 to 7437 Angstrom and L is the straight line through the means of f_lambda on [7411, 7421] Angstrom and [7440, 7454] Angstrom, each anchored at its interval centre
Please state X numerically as -0.03 mag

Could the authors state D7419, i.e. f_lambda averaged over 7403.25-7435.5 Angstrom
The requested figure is 62.4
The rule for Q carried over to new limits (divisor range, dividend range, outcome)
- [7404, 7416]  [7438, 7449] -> 0.96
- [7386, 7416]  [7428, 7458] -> 0.94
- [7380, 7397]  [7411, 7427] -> 1.05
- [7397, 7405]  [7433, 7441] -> 0.89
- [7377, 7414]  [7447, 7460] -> 0.93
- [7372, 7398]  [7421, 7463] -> 1.00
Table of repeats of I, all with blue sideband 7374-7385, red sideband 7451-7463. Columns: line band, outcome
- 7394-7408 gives -2.4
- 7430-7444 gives -0.7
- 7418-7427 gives -0.6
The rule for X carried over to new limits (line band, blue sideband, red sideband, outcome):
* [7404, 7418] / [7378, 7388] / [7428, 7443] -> -0.07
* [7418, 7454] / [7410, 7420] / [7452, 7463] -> -0.02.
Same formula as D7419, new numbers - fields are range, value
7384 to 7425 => 62.8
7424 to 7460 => 60.1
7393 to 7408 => 67.7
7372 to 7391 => 57.9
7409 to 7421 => 61.4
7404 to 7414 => 63.2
